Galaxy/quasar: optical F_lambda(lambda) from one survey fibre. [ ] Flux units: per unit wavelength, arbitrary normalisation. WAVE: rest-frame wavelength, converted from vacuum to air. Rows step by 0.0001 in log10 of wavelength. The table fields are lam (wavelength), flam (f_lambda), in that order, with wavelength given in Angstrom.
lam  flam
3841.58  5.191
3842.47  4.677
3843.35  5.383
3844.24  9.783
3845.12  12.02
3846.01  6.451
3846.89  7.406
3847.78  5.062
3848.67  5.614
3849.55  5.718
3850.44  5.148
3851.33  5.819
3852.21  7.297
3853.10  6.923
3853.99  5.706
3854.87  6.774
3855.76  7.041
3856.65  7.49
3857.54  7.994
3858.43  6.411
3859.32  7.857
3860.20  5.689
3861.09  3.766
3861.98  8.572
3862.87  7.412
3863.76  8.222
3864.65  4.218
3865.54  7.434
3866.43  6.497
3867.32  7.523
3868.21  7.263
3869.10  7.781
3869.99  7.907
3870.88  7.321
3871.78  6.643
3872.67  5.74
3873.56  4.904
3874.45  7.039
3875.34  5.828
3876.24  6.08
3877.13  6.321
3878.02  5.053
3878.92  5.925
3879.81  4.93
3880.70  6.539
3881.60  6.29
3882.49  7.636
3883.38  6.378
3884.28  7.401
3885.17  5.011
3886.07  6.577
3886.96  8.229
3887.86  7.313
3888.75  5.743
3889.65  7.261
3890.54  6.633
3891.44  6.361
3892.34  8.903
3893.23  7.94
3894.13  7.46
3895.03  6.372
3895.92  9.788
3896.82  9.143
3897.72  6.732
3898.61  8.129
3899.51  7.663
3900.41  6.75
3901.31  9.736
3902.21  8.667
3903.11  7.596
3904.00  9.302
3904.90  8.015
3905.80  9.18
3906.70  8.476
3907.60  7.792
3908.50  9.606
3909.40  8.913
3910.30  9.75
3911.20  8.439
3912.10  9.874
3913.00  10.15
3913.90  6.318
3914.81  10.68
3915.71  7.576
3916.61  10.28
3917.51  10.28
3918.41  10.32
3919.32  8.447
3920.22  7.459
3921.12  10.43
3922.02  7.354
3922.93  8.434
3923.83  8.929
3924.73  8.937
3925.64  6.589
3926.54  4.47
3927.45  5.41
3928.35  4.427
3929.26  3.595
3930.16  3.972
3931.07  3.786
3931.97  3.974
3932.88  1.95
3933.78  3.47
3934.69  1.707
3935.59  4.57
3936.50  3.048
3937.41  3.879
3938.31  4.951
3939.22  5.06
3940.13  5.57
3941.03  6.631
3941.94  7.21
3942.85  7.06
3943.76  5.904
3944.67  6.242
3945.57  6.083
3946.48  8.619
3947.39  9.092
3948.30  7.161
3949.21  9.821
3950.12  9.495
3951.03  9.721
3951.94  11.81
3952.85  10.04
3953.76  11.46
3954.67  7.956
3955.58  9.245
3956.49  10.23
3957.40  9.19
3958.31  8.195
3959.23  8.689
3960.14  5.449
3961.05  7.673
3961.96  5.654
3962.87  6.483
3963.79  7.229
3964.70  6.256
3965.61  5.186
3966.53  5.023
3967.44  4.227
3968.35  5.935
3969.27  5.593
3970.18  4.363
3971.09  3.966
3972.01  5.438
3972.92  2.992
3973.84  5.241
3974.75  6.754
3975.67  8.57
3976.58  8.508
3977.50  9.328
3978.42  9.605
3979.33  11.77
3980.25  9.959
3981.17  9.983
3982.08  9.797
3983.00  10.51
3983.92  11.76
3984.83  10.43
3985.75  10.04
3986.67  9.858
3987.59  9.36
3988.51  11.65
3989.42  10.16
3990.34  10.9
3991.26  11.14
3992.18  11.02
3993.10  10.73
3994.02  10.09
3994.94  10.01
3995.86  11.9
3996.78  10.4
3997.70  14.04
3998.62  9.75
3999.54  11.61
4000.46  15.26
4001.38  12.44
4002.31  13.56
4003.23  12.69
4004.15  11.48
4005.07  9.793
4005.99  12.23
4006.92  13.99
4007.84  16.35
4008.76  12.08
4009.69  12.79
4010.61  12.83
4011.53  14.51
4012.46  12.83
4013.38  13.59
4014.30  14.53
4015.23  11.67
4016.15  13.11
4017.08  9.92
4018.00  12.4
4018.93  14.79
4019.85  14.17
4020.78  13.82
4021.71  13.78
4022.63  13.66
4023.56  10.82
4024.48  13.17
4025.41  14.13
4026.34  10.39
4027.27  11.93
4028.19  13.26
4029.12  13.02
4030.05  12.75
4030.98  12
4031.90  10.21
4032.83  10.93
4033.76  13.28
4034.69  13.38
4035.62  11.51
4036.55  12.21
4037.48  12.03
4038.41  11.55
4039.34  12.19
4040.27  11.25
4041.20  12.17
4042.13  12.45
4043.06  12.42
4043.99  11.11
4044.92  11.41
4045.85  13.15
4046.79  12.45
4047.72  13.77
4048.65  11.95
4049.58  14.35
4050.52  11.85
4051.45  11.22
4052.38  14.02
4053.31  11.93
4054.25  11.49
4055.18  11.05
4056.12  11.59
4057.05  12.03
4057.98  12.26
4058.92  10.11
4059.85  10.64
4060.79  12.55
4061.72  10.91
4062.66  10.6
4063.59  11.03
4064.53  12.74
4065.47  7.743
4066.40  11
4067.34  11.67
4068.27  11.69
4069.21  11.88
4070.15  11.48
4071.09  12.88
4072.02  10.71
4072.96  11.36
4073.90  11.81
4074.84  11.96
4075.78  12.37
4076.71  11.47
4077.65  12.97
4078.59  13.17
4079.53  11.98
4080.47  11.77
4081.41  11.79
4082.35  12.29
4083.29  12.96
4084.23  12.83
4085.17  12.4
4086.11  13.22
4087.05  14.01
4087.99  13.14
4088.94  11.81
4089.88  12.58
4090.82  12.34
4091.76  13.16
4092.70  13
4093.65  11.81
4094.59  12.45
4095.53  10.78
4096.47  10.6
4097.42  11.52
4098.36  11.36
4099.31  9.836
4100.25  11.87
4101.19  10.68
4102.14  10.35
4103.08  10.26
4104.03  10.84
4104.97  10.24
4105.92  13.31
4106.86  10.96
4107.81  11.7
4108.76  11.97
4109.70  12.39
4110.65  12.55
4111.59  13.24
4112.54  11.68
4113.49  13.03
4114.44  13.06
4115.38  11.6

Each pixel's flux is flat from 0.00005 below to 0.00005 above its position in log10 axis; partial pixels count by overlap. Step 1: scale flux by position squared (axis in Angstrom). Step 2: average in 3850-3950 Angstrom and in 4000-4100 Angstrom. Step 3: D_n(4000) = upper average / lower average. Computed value 1.89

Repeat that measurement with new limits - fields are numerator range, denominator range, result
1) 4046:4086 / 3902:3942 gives 1.83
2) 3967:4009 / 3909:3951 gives 1.49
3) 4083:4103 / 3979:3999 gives 1.18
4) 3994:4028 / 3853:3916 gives 1.84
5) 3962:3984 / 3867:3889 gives 1.15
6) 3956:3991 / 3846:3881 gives 1.30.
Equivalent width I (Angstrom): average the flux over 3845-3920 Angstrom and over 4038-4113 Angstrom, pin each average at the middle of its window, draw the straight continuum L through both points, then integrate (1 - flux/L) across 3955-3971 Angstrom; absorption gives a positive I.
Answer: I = 4.4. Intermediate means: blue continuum 7.37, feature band 6.69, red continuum 11.9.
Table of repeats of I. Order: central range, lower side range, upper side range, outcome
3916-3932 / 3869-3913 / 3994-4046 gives 2.80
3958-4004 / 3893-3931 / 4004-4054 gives 7.85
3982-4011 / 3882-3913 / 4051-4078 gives -4.34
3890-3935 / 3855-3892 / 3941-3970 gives -2.87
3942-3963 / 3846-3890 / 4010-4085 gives 1.99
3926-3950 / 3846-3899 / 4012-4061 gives 9.78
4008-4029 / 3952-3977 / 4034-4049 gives -4.67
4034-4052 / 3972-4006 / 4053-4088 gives -1.50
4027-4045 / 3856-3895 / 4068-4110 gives -2.46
